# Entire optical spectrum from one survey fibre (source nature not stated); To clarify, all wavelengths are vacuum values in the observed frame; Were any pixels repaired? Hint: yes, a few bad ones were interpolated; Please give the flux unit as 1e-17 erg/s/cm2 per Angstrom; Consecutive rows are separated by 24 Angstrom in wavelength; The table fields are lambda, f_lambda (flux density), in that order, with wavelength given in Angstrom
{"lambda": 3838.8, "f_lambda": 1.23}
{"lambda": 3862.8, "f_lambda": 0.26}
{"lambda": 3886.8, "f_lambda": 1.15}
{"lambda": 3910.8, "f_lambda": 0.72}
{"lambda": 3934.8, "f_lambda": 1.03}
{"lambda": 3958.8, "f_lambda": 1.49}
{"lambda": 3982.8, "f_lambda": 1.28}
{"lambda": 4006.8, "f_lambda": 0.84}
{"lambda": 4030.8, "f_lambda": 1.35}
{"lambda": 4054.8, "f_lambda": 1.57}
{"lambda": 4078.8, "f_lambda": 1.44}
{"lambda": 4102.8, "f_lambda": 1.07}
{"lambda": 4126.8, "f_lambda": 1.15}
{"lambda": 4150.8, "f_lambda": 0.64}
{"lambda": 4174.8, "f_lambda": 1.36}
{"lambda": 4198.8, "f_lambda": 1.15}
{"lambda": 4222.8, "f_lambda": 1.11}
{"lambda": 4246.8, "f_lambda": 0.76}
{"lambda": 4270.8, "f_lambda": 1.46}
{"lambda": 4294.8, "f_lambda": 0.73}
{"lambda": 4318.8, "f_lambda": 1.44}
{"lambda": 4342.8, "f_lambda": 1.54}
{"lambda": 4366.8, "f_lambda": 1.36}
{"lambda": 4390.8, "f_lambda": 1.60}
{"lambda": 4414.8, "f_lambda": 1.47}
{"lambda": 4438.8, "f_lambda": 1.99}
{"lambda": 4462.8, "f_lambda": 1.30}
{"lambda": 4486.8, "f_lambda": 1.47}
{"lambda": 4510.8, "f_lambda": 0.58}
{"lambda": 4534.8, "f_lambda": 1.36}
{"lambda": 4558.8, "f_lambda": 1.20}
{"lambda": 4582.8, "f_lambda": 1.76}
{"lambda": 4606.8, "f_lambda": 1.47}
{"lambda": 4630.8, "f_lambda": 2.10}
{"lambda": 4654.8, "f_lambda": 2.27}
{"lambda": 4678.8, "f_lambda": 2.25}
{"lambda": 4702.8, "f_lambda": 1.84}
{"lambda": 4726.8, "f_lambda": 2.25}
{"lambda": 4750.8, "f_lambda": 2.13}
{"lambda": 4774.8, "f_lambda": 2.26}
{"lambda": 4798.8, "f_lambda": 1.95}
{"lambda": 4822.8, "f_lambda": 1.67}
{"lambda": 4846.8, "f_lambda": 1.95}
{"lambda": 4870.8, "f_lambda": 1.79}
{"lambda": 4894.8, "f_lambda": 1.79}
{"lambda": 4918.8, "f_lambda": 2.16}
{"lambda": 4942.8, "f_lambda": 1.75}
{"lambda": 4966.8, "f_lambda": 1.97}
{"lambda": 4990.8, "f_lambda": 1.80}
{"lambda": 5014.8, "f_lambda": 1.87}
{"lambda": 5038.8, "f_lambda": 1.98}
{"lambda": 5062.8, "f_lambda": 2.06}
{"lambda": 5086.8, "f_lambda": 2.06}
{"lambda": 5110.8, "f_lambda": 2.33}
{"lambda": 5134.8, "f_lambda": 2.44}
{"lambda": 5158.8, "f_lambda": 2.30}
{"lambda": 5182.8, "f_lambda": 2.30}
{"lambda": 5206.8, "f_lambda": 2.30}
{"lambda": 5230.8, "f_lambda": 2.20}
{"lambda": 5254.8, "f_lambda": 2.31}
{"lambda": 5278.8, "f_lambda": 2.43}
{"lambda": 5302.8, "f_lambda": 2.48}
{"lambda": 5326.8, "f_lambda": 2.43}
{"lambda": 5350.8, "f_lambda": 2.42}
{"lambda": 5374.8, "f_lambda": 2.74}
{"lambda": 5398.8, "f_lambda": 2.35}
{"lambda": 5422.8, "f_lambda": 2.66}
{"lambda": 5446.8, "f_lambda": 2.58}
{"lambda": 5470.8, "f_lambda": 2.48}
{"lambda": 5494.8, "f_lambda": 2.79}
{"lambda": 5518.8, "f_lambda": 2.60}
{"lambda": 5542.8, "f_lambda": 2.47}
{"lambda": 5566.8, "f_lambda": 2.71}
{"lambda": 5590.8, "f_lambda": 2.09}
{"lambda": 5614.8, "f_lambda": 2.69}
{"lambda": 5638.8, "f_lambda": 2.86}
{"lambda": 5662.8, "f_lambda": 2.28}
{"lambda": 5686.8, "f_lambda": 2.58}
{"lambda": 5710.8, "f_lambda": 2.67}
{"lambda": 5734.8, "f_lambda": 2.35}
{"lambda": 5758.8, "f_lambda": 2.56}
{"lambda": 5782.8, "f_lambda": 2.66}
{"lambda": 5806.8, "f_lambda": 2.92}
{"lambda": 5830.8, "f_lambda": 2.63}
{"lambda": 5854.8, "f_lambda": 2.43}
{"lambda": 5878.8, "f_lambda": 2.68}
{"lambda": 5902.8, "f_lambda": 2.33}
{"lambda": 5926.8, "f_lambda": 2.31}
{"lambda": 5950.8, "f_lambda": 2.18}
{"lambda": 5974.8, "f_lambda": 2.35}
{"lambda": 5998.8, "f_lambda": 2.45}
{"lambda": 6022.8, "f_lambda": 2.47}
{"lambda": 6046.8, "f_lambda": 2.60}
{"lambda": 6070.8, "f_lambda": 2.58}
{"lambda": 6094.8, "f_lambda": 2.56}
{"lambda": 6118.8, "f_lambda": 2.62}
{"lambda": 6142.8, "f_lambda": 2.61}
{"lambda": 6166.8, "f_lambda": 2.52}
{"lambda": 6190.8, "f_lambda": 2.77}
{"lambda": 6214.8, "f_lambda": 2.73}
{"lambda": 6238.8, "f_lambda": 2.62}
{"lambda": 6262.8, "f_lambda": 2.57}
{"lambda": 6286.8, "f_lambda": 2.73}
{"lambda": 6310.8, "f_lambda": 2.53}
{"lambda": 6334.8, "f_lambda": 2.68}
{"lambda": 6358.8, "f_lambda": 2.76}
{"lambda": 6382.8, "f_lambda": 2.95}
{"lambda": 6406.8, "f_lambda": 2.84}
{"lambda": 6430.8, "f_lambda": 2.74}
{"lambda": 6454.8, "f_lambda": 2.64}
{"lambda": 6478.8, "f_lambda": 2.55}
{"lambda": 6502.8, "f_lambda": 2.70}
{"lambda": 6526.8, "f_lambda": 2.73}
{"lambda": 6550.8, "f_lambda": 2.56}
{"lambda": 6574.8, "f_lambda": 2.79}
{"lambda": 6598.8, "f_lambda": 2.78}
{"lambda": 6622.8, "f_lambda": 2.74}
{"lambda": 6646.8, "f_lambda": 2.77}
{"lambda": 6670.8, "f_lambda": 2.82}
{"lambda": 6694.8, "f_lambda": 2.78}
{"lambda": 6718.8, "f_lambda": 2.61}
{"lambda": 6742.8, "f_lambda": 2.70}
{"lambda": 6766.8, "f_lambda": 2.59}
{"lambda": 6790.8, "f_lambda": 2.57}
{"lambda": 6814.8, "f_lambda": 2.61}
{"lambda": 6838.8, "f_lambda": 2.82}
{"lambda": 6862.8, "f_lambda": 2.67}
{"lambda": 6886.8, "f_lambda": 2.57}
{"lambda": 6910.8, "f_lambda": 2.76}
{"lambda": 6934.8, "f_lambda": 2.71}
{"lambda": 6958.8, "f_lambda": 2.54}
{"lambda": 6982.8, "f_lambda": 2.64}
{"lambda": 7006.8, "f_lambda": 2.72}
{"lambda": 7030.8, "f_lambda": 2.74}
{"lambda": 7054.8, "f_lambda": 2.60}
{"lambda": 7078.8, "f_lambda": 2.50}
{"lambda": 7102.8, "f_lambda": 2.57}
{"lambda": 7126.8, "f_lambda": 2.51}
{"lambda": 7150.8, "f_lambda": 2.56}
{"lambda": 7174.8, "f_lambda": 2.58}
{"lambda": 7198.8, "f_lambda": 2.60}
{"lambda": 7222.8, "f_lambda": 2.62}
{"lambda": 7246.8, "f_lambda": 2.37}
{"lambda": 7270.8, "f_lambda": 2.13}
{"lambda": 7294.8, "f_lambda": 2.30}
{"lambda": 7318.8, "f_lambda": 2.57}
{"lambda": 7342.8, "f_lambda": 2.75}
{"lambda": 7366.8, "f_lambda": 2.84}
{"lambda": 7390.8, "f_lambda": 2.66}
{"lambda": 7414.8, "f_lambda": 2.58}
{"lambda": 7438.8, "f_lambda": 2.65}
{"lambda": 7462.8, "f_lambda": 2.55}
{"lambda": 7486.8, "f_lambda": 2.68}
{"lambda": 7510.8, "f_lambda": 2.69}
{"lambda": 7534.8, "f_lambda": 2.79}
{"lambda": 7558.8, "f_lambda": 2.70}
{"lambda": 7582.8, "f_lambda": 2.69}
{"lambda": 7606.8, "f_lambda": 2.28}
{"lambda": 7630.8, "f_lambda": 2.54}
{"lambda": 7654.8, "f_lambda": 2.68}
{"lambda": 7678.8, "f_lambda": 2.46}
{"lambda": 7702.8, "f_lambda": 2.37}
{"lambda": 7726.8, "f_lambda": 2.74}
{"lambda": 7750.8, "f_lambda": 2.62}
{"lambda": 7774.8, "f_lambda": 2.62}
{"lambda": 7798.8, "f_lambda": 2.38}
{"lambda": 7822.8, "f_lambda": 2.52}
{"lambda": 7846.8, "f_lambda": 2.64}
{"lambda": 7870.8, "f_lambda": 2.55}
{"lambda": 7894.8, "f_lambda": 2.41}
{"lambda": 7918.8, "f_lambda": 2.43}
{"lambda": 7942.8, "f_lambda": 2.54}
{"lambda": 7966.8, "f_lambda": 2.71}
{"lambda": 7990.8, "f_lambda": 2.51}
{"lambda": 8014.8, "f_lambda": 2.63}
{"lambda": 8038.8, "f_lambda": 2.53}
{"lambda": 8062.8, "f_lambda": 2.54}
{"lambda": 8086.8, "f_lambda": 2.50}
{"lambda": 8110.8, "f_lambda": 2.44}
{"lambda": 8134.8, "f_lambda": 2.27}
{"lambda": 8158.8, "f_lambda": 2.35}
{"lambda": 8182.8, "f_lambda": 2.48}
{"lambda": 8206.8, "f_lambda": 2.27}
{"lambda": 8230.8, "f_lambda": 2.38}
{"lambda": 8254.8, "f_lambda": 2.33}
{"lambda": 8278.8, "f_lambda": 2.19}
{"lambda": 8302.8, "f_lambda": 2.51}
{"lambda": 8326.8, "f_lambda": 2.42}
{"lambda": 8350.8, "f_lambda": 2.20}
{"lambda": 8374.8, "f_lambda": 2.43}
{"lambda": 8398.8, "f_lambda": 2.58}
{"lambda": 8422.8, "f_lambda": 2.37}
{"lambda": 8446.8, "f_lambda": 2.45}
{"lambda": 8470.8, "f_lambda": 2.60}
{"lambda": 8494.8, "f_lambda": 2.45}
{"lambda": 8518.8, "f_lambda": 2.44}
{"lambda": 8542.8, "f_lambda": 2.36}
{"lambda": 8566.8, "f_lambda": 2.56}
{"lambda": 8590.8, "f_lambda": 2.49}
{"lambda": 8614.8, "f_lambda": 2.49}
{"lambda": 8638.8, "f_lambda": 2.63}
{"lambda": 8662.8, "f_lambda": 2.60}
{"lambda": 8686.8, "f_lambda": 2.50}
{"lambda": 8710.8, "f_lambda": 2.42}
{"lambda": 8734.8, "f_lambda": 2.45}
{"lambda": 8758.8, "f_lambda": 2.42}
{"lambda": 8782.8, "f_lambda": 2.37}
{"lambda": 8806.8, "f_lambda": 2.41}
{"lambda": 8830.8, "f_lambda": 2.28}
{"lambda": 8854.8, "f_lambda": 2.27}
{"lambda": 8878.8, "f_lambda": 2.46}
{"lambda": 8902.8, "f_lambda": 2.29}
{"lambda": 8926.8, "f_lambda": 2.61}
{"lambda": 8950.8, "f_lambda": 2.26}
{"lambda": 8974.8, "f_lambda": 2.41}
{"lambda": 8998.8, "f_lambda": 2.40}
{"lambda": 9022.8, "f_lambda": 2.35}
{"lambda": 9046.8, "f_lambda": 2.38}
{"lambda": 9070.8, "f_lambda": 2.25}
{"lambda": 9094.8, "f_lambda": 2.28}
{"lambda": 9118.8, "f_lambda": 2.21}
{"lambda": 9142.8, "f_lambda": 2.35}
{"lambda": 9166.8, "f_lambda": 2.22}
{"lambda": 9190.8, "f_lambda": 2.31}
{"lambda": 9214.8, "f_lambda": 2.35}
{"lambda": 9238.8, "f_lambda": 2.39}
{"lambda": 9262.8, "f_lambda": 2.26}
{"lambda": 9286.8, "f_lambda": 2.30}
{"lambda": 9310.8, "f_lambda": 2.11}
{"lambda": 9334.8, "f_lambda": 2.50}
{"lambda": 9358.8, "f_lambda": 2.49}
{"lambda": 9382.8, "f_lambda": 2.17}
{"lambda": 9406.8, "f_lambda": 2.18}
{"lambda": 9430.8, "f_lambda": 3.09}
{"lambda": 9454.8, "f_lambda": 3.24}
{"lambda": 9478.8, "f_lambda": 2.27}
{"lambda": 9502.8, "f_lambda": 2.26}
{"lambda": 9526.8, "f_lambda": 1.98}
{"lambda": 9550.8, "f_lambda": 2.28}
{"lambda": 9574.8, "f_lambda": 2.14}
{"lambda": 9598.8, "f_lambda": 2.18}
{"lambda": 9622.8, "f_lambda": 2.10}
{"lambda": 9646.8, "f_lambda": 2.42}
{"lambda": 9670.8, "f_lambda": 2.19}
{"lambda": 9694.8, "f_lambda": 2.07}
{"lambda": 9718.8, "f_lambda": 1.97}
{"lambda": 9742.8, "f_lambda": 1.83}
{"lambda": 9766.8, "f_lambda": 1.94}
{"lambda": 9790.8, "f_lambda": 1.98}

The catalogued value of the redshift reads 0.147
